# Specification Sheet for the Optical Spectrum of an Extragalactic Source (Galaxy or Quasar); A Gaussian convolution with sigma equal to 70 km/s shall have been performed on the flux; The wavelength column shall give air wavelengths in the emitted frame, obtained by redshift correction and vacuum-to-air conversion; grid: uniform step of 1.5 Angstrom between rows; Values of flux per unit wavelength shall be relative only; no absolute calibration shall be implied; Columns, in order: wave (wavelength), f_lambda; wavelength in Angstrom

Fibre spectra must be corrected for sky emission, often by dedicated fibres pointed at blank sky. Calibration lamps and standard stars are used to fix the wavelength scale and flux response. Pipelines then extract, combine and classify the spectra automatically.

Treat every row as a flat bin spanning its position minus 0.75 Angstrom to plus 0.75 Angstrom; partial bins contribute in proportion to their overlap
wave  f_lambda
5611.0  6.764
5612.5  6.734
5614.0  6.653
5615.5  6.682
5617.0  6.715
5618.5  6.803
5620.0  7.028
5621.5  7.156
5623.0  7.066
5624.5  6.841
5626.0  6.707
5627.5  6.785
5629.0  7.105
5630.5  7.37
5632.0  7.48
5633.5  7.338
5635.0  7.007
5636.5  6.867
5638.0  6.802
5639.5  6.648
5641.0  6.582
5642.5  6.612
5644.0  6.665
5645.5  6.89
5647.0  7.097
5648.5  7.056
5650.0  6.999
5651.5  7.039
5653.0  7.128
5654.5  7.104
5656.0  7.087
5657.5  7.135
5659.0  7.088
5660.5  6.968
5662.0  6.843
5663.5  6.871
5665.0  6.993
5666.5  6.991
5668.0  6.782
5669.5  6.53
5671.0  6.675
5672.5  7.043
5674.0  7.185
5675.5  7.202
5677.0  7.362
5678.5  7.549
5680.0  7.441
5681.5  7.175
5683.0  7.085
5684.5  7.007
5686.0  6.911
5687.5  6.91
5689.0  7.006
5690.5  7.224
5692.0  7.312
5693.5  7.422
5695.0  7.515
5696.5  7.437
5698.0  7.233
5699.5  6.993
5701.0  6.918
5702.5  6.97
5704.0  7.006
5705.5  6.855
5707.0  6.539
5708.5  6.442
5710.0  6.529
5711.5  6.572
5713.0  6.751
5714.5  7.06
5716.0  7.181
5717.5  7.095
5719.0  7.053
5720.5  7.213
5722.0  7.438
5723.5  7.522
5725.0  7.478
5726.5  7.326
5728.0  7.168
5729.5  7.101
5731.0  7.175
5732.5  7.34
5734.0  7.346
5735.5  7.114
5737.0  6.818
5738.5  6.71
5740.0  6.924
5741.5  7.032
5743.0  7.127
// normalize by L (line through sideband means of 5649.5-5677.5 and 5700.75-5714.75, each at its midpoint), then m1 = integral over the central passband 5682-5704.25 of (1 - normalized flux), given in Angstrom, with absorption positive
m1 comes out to -1.0 Angstrom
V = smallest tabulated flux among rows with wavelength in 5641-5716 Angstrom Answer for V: 6.442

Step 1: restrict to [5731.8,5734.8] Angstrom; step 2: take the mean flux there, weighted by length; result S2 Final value 7.34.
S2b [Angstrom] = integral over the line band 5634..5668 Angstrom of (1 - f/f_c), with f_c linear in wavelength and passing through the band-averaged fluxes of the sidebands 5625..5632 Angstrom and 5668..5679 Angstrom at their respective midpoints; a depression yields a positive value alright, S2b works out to 0.54 Angstrom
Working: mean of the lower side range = 7.04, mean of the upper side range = 7.05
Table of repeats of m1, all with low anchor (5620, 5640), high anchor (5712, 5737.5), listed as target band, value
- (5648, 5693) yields 0.2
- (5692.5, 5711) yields 0.4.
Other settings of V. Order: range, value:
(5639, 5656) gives 6.582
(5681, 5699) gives 6.91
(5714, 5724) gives 7.053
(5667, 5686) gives 6.53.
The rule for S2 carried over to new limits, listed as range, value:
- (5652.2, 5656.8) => 7.11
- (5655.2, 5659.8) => 7.1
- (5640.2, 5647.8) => 6.77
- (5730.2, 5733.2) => 7.25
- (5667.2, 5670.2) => 6.66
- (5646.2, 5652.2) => 7.05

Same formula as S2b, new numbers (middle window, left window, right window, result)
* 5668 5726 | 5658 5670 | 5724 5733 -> 0.1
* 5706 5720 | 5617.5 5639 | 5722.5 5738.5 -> 0.7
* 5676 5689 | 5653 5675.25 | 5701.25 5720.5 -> -0.5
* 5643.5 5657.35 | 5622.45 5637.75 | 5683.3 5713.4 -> 0.0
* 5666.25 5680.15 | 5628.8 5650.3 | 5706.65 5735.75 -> -0.1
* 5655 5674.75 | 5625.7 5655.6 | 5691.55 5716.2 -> 0.1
